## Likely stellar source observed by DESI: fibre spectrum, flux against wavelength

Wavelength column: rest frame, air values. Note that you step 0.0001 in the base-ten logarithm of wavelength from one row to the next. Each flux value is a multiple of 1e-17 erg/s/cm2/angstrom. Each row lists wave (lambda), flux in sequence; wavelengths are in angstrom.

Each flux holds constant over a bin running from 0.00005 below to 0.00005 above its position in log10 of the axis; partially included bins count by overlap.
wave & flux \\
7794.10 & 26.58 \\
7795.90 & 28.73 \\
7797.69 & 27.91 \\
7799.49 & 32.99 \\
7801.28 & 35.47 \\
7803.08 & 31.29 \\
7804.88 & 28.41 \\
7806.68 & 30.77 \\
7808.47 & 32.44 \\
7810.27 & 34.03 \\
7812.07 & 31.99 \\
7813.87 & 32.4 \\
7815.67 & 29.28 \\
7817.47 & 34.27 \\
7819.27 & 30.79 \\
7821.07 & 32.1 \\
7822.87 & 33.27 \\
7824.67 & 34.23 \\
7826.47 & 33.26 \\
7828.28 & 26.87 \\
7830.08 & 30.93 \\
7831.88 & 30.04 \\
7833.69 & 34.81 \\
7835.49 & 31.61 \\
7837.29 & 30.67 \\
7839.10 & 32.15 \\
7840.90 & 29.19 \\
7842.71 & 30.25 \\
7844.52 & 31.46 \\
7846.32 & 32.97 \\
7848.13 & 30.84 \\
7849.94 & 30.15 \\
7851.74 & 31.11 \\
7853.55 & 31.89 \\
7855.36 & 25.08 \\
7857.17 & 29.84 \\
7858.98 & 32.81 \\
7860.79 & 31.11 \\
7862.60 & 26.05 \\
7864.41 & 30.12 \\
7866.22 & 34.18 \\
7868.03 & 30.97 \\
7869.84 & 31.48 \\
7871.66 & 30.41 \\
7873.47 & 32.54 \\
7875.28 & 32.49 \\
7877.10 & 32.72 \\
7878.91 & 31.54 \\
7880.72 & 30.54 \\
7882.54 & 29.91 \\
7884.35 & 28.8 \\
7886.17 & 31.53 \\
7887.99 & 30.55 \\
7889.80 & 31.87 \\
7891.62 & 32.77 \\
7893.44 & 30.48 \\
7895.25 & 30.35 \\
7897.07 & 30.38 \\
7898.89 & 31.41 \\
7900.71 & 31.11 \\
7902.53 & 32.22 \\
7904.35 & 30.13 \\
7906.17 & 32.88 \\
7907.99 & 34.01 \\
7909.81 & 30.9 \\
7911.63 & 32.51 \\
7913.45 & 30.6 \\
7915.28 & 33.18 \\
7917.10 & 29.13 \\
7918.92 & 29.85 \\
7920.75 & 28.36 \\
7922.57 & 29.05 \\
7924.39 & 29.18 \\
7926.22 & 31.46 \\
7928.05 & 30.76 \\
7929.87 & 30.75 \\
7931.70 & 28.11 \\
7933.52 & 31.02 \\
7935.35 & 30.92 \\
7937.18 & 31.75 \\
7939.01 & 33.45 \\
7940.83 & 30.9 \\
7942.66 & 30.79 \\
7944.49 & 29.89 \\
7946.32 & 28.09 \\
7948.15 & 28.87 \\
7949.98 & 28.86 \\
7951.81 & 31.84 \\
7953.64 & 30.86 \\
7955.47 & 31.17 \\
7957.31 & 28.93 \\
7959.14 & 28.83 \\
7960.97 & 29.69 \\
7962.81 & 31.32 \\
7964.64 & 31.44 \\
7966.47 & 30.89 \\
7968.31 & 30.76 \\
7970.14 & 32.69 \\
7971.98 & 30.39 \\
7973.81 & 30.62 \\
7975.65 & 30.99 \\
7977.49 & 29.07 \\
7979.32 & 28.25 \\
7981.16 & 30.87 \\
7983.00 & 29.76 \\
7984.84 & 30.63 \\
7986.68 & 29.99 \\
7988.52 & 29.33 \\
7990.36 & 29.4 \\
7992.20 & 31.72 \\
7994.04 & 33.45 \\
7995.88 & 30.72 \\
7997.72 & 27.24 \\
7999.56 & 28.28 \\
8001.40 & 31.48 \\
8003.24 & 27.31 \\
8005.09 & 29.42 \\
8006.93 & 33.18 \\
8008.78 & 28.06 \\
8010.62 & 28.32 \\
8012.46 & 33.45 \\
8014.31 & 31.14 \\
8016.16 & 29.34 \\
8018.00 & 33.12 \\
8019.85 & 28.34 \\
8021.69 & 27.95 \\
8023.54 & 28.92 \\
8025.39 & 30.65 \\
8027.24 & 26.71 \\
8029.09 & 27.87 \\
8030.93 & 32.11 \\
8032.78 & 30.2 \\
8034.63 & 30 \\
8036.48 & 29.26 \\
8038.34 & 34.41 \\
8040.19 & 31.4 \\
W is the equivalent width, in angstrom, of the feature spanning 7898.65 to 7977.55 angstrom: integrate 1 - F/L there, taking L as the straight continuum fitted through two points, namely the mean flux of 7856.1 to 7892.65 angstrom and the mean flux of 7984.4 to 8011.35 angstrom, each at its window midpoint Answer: -0.55 angstrom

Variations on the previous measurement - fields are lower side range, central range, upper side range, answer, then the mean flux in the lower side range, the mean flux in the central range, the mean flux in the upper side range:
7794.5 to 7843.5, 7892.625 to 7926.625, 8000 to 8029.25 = -0.28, 31.4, 30.9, 29.7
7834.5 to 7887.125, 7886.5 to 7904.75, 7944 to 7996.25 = -0.29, 30.8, 31.2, 30.3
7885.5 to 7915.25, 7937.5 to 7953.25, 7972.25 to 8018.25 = 0.24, 31.5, 30.4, 30.2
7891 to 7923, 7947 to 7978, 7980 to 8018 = 0.14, 31.1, 30.4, 30.2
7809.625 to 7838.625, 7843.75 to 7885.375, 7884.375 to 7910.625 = 1.03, 31.9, 30.8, 31.4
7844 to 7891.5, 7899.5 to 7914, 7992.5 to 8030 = -0.57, 30.9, 31.8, 29.8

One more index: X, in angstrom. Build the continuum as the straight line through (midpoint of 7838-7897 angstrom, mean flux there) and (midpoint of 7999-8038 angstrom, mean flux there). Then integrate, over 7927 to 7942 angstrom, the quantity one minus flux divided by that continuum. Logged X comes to -0.3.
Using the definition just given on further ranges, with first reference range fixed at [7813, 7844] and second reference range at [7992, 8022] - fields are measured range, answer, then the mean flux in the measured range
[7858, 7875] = 0.1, 31.1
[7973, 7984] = 0.2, 29.9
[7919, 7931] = 0.4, 29.9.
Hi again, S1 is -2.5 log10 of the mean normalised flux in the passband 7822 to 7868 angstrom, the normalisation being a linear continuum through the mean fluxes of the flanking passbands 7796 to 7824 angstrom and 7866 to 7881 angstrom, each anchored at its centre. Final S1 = 0.03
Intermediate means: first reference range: 31.8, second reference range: 31.8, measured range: 31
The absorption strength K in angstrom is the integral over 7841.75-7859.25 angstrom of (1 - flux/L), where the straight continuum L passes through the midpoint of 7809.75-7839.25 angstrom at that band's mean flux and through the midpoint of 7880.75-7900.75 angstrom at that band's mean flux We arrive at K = 0.5 angstrom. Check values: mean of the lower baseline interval 31.9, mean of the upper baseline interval 30.8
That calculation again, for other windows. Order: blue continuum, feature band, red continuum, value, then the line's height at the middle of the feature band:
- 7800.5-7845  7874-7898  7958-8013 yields 0.0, 31.1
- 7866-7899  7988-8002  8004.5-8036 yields 0.0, 30.2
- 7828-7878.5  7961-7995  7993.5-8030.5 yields -0.7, 30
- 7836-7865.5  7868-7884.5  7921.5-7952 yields -0.5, 30.4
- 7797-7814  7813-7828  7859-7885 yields -0.3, 31.6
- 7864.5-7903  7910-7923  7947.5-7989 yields 0.2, 30.9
